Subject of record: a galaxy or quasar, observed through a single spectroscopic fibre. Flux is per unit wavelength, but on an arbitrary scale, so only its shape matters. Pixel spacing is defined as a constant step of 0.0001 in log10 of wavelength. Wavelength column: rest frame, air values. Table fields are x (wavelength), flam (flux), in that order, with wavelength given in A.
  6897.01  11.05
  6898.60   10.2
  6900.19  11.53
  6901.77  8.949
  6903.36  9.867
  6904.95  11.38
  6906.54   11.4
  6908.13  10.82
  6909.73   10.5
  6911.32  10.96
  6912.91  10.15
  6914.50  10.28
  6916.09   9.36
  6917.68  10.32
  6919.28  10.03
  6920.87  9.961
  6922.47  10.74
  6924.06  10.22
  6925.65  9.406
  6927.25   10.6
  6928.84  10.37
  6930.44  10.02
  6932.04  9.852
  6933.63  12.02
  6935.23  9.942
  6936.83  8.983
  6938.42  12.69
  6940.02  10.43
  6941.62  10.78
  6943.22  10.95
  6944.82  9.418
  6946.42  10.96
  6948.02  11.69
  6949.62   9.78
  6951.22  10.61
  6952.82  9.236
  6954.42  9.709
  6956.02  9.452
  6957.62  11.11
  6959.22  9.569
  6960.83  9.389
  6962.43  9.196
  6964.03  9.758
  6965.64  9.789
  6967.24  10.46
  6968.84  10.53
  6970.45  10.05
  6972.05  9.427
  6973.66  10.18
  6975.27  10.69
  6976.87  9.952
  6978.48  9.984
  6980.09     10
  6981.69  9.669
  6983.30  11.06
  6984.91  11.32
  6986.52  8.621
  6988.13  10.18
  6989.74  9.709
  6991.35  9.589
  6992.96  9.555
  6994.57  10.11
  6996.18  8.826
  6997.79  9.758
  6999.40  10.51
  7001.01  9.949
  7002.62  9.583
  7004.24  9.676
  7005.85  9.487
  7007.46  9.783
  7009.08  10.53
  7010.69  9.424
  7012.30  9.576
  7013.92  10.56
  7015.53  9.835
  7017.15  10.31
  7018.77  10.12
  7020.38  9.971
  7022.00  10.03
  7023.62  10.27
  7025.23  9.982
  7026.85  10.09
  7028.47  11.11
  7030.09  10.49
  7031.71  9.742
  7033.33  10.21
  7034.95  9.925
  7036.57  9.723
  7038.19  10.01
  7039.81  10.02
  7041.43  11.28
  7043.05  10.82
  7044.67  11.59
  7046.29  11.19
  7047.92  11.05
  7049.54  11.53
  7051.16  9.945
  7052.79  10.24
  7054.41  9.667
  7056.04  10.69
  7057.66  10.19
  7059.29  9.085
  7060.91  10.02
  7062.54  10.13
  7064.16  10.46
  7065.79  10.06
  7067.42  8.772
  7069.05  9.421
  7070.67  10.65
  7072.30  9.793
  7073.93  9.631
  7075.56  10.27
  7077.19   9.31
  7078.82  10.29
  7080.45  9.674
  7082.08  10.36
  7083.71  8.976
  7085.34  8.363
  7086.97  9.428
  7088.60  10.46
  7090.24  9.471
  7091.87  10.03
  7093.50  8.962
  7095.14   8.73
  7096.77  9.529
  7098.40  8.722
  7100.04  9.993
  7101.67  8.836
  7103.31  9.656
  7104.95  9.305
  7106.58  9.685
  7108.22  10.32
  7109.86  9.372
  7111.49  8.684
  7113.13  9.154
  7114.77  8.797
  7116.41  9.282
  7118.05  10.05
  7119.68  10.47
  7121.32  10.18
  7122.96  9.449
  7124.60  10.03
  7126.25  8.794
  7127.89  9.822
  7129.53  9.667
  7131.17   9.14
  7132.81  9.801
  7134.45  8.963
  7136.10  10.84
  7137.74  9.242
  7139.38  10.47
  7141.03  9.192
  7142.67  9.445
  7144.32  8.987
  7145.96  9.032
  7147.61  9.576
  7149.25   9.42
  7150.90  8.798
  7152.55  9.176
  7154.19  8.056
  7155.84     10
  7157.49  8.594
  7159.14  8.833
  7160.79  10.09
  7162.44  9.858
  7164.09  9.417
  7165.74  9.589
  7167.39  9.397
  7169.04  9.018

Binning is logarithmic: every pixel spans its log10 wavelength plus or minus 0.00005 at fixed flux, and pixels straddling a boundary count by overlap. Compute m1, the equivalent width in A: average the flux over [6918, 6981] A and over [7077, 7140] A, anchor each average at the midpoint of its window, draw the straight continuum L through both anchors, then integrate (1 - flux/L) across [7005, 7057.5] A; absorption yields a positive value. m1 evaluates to -2.3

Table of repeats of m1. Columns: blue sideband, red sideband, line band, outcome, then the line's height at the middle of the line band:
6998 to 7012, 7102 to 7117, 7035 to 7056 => -1.98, 9.66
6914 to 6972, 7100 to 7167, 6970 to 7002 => 0.26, 10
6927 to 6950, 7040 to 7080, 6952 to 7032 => 3.60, 10.4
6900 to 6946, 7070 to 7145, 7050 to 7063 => -0.31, 9.8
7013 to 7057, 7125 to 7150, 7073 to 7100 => 1.12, 9.94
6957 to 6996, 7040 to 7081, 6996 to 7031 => 0.25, 10.1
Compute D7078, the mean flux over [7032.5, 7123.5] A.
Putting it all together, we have 9.86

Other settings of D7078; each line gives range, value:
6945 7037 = 10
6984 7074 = 10.1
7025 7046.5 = 10.4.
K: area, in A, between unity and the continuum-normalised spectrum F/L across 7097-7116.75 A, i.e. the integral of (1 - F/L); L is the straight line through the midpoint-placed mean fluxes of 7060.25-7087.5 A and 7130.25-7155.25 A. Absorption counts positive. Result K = 0.5 A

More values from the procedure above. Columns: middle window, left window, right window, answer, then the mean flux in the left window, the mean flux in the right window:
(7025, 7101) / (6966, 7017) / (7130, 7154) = -2.4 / 9.96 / 9.4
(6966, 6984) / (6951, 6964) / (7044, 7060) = -0.5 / 9.75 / 10.5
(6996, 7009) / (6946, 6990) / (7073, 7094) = 0.2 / 10.1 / 9.64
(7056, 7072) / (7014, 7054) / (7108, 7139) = 0.3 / 10.4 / 9.58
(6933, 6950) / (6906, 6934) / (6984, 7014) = -0.8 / 10.4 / 9.81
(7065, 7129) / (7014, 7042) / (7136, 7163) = 1.0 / 10.2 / 9.34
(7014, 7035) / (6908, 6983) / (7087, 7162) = -0.7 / 10.2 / 9.45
